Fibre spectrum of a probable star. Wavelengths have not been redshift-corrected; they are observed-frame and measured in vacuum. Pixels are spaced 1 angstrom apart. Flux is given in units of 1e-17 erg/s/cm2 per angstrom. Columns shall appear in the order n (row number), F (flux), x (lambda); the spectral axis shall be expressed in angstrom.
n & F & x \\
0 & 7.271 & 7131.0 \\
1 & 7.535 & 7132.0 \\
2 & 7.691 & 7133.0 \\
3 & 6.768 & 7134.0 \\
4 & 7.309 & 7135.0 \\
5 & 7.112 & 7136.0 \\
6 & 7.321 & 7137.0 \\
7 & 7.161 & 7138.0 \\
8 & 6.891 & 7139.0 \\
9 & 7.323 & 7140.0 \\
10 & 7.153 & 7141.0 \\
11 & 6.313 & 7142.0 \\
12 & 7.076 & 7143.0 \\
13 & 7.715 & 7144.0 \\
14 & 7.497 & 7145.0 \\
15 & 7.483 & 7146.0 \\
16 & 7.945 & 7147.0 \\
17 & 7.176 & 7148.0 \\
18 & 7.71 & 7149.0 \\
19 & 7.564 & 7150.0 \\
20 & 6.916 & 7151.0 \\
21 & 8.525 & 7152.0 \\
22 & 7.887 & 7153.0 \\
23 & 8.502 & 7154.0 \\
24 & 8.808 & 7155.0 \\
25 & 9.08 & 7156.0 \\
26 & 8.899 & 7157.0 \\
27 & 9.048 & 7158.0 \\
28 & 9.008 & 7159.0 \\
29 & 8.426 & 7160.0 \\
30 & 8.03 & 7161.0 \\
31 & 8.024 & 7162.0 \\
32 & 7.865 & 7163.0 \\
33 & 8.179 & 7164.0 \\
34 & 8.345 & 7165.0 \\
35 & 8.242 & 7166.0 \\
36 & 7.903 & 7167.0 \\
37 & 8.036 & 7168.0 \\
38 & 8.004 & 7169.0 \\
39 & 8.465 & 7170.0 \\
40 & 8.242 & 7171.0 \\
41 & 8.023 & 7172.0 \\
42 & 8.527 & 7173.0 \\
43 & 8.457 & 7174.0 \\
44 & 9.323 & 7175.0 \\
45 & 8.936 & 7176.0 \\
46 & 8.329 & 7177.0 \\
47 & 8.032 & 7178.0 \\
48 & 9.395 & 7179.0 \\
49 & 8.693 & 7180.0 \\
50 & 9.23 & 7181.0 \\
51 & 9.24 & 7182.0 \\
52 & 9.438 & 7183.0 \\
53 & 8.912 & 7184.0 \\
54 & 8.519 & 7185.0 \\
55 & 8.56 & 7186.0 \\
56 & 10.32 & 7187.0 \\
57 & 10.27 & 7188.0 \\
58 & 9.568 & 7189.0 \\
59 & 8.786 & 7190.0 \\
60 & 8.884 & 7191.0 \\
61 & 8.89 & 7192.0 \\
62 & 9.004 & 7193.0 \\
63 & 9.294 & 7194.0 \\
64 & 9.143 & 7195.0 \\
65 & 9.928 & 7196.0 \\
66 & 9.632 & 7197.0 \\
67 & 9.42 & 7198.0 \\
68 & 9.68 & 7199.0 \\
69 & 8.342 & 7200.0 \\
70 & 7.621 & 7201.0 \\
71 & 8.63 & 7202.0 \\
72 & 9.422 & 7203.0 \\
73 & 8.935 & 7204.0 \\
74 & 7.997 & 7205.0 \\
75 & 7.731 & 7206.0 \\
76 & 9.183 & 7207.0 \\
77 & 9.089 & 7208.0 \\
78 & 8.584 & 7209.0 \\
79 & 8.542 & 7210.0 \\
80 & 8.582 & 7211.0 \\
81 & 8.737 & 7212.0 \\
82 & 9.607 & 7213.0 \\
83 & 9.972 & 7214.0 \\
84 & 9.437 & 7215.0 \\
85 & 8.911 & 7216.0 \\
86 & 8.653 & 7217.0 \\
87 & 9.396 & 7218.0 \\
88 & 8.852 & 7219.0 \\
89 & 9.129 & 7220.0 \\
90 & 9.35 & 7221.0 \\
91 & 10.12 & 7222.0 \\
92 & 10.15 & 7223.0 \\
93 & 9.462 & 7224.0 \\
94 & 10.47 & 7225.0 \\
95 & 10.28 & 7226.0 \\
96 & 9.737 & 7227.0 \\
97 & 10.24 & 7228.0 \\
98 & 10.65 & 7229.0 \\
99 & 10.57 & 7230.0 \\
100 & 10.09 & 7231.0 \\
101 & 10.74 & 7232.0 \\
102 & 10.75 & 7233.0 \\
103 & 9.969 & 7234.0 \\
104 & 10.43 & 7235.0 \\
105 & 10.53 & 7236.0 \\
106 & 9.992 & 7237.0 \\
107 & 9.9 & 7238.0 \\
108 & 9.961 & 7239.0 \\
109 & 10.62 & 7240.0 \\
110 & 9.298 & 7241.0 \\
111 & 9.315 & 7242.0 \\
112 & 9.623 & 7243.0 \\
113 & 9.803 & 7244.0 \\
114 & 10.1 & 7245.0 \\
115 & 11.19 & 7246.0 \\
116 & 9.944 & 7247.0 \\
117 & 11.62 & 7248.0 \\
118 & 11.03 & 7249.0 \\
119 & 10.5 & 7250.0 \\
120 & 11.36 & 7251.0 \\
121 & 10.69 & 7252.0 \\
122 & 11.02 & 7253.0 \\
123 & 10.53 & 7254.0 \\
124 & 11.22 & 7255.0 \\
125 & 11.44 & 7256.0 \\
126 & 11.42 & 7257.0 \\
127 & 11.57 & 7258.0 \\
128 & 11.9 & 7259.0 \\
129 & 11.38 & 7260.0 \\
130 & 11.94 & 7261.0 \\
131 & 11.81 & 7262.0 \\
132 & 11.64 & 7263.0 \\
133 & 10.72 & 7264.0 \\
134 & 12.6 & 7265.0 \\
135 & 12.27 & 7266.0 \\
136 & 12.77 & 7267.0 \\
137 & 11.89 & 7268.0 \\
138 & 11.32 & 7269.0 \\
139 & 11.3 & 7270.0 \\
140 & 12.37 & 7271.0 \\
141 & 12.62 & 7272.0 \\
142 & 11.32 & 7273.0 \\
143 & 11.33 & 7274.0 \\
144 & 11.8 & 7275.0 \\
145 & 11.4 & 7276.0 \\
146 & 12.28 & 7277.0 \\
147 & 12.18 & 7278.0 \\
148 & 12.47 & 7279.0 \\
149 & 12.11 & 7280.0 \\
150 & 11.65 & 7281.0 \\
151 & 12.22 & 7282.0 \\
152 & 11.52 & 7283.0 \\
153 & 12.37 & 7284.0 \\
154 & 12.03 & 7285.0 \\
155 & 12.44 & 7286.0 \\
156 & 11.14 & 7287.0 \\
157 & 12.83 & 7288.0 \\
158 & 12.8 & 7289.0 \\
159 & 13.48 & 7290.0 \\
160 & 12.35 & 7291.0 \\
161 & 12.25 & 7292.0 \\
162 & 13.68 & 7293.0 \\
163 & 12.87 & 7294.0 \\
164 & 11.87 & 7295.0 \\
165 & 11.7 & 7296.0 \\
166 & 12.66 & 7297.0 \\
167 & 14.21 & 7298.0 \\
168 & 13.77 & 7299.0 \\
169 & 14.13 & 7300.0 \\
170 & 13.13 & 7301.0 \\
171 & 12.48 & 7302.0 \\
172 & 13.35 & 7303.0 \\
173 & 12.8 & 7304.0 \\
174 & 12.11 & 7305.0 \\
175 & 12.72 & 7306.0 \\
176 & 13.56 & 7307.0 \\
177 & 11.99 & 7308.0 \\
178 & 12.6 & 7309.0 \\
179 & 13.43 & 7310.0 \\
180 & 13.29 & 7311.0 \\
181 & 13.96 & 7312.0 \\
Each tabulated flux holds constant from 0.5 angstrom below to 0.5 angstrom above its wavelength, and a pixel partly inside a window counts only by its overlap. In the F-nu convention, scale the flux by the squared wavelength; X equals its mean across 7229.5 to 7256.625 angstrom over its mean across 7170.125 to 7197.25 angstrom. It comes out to 1.18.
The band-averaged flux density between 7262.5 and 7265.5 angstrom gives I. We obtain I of 11.7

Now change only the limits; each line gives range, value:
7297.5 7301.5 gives 13.8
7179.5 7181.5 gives 8.96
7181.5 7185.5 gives 9.03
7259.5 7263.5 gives 11.7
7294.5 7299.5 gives 12.8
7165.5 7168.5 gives 8.06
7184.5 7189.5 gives 9.45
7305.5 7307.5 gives 13.1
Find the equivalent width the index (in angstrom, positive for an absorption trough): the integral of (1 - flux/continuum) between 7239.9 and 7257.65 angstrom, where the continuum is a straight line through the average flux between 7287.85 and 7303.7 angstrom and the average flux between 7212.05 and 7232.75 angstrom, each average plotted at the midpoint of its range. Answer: 0.5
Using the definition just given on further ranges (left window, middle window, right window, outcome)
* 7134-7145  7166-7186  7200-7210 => -1.7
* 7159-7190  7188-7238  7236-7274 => 2.0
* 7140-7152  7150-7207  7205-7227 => -3.3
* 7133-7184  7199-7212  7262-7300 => 1.4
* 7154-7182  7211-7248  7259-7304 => 2.3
